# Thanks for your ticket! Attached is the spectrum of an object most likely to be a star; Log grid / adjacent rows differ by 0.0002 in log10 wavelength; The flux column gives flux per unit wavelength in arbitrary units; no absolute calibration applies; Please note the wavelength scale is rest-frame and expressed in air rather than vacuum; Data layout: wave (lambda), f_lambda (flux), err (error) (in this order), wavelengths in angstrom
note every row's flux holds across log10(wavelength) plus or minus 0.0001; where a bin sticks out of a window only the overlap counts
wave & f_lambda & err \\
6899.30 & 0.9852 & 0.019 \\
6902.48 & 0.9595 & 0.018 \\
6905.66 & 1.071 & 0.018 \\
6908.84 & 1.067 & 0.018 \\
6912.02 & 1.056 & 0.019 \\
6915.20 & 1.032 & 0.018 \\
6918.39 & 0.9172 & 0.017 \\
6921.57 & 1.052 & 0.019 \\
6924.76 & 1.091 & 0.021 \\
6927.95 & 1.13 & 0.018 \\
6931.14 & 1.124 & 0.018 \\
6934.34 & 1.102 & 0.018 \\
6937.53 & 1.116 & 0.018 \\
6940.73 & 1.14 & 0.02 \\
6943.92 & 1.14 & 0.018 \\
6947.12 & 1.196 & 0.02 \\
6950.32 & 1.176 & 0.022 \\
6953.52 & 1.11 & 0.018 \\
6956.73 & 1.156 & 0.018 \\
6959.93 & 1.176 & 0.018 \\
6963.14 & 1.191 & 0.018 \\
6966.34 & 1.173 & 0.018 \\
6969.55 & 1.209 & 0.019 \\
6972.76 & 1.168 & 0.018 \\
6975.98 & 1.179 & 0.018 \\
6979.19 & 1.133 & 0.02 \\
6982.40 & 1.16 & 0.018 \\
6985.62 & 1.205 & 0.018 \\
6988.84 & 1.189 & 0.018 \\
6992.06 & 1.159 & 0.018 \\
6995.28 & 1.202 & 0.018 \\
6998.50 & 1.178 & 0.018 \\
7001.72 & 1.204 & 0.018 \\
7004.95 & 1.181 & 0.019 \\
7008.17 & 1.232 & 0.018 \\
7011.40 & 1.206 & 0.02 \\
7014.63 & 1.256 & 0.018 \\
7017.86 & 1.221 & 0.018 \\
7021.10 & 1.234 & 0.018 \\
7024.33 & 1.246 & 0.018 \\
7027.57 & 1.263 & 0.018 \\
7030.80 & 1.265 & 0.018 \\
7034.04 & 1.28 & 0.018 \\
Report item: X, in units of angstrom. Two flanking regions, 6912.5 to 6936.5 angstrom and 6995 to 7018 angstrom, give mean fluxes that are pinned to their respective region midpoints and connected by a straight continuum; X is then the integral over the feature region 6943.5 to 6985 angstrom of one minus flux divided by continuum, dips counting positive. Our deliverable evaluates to -1.2 angstrom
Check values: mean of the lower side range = 1.07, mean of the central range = 1.17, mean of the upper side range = 1.21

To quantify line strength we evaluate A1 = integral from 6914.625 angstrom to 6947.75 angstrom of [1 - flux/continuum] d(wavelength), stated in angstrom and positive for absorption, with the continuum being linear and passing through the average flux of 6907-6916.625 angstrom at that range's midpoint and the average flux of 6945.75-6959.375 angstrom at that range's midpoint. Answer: 0.3 angstrom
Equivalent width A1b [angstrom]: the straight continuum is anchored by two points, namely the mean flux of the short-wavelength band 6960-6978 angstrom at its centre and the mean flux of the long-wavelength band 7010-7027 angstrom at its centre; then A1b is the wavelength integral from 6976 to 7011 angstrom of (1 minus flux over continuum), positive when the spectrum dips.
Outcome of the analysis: 0.7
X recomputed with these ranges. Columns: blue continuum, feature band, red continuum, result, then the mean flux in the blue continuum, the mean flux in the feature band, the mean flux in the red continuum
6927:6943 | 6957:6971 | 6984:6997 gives -0.33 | 1.12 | 1.18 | 1.19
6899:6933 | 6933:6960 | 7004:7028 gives -1.03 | 1.05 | 1.14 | 1.23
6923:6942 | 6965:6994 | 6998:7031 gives 0.09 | 1.12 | 1.18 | 1.23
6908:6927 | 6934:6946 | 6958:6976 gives -0.28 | 1.04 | 1.13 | 1.18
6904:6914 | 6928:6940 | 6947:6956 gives -0.02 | 1.06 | 1.12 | 1.15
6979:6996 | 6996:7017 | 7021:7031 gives 0.09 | 1.18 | 1.21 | 1.25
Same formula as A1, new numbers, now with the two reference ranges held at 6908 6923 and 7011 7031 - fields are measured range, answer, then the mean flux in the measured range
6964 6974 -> -0.4 angstrom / 1.19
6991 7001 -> 0.1 angstrom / 1.18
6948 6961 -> -0.6 angstrom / 1.16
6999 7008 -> 0.1 angstrom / 1.2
